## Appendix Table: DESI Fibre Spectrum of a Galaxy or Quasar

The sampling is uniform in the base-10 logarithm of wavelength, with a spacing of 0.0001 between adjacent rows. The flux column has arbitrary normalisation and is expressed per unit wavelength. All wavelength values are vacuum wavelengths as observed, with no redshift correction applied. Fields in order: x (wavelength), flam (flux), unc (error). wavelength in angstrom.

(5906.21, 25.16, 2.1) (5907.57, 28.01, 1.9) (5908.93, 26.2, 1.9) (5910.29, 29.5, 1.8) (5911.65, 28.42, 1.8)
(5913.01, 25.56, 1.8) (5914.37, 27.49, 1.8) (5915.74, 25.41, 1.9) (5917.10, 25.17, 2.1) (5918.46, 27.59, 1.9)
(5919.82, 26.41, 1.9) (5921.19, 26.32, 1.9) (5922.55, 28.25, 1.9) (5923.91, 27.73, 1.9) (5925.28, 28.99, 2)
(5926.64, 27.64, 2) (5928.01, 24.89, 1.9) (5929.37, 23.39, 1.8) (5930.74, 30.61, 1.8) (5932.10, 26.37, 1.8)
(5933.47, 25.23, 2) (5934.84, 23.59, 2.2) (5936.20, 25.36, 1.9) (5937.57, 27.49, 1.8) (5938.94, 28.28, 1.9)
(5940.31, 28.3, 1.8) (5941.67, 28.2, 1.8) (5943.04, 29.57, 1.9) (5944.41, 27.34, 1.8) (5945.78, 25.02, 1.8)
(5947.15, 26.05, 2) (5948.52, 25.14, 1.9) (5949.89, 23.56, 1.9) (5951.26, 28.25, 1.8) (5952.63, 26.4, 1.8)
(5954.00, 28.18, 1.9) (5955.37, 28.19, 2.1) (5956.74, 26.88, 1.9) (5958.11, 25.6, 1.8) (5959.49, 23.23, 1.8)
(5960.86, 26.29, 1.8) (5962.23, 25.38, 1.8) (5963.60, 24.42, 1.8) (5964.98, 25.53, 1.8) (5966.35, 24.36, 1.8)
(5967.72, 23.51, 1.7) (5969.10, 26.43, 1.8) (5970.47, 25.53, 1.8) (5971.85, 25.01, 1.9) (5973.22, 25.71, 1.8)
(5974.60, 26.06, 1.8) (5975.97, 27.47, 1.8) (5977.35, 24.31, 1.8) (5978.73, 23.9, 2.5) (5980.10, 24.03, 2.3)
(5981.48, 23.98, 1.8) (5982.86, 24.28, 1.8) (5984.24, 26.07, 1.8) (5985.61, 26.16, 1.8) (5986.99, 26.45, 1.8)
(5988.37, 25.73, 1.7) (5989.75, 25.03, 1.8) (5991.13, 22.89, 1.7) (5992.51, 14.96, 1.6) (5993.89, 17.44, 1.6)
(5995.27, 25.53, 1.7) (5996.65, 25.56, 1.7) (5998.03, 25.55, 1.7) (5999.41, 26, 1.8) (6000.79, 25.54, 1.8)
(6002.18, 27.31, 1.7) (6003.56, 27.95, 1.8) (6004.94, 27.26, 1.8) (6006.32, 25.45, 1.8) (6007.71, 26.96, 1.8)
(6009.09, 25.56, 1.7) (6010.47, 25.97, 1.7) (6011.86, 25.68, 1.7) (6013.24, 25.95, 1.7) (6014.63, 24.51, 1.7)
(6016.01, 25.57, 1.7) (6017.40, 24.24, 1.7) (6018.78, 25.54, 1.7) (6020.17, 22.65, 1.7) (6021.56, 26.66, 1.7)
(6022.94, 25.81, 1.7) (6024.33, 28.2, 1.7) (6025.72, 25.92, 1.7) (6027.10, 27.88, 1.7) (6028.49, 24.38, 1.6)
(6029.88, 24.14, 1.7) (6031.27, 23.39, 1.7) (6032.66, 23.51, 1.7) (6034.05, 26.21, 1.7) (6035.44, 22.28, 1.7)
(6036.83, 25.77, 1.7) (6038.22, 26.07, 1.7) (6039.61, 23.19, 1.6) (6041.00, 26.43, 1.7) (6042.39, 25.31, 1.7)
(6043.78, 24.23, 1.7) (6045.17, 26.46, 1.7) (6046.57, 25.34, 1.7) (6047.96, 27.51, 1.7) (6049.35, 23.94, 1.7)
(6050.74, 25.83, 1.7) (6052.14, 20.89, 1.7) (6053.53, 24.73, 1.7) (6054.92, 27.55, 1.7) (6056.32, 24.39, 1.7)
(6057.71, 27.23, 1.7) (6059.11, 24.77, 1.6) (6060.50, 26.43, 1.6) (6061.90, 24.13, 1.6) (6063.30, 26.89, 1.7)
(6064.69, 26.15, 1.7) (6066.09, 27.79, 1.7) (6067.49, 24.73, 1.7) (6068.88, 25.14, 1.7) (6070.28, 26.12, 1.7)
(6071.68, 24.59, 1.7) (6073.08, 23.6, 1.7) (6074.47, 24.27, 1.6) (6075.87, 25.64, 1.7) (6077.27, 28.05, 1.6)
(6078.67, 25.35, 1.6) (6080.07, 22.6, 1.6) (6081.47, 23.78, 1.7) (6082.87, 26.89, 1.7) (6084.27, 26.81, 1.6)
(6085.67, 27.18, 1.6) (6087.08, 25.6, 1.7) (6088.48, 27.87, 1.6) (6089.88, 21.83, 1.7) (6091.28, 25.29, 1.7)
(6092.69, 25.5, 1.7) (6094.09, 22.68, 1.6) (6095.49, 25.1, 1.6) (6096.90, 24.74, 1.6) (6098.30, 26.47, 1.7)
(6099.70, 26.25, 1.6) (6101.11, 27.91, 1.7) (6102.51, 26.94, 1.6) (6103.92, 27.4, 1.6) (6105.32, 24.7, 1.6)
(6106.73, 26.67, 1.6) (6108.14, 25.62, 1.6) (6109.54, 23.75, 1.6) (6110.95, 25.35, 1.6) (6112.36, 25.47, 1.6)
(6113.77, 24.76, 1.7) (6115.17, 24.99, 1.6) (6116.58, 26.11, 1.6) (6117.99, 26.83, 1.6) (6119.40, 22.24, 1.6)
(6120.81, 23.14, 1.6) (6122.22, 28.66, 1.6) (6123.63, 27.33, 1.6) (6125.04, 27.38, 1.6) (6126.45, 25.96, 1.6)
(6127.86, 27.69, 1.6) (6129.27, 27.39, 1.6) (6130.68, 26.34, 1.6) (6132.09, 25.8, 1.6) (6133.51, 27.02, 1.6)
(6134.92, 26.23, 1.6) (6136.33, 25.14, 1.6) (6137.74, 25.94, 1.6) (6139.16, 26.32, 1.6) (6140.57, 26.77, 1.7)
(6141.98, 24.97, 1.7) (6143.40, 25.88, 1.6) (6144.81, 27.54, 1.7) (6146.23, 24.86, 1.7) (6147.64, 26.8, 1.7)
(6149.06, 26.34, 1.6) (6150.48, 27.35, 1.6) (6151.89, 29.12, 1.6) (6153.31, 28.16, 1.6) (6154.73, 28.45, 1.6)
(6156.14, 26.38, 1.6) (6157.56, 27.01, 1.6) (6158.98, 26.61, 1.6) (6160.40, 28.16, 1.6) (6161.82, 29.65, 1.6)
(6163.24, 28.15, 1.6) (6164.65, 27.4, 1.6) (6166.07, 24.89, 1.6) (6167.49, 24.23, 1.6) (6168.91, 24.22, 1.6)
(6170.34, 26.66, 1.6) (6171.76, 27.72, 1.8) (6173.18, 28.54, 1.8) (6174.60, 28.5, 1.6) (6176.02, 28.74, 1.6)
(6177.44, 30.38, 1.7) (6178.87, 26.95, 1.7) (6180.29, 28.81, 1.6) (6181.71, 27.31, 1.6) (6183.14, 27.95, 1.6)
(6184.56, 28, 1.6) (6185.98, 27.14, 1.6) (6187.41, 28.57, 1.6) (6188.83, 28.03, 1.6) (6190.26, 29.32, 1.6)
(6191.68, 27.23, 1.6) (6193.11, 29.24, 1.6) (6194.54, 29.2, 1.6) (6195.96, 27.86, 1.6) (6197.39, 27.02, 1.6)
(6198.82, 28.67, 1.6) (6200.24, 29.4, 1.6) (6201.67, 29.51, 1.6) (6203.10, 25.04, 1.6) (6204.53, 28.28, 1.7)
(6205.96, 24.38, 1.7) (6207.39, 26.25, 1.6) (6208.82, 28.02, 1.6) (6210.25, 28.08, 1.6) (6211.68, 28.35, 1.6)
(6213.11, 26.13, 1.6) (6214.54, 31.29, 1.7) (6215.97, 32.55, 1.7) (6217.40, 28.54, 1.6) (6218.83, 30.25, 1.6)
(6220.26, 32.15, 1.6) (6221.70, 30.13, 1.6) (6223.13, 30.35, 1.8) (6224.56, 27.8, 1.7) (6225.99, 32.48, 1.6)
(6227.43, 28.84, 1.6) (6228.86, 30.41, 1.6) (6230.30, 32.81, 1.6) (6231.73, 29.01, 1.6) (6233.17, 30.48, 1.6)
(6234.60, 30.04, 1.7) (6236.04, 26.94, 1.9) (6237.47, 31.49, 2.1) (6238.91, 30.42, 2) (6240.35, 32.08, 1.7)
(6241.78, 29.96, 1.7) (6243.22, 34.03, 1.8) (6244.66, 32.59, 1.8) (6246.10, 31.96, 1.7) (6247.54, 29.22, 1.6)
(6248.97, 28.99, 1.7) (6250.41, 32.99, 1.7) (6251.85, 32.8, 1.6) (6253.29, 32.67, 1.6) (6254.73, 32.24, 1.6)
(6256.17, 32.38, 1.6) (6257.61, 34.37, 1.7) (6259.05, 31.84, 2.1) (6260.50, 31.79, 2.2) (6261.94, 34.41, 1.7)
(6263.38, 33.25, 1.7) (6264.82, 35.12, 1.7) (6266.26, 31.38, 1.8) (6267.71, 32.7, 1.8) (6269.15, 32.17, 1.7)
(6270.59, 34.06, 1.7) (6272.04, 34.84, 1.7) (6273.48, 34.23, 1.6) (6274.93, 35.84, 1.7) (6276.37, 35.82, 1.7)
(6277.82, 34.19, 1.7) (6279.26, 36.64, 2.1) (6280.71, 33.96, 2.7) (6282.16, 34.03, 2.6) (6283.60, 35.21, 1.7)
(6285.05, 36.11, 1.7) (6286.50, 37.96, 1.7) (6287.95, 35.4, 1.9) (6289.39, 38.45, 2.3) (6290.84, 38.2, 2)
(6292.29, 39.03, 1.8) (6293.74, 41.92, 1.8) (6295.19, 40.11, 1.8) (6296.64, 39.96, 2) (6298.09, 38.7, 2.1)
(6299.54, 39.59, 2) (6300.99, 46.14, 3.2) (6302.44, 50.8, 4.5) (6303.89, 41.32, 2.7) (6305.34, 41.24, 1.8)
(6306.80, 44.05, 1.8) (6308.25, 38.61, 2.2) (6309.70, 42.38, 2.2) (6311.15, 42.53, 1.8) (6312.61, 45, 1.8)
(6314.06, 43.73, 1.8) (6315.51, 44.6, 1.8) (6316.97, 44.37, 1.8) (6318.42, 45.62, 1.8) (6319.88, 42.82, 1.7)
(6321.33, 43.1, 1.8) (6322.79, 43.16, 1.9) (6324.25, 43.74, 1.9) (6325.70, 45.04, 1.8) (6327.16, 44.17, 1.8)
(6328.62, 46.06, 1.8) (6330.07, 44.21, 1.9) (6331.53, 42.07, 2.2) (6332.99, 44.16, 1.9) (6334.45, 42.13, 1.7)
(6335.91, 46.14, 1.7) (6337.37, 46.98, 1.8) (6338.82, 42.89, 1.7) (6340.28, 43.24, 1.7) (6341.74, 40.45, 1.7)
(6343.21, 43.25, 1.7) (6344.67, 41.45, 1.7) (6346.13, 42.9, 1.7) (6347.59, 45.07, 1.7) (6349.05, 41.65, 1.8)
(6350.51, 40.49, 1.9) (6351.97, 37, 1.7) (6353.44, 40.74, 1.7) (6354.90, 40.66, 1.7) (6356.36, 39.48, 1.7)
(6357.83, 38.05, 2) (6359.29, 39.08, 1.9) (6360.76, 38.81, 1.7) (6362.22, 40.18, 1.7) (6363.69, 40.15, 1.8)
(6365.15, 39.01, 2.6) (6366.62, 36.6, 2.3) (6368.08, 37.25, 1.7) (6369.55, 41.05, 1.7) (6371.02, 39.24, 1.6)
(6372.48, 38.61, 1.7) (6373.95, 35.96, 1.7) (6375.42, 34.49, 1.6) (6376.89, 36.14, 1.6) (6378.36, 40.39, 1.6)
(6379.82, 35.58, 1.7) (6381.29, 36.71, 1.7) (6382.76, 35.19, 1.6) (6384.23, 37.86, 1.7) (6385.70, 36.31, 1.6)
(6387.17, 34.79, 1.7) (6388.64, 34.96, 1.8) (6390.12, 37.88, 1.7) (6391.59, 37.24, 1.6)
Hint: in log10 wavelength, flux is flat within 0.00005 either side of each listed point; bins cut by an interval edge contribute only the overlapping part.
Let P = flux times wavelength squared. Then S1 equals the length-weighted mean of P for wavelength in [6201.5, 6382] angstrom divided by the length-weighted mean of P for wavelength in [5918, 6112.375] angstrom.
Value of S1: 1.57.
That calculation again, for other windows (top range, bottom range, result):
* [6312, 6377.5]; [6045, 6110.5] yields 1.78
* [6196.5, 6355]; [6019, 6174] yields 1.48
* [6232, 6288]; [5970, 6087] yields 1.41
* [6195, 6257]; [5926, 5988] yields 1.26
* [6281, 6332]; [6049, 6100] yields 1.77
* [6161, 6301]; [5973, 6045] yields 1.34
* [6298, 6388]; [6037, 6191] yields 1.69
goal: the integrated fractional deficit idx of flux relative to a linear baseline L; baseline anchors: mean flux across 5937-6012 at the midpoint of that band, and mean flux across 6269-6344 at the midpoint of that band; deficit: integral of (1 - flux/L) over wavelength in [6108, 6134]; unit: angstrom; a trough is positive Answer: 5.2 angstrom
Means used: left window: 25.6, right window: 40.9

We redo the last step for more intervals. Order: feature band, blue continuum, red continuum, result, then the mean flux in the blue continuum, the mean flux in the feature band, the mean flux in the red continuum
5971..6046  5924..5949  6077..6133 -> 3.6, 26.8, 25.1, 25.7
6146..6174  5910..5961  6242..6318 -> 5.2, 26.7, 27.1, 36.8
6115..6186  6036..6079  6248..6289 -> 5.5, 25.4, 26.9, 33.9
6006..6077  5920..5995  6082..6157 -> 1.5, 25.6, 25.3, 26.1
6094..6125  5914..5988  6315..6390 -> 6.0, 26.1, 25.7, 40.6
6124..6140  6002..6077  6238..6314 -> 1.7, 25.4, 26.5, 36.1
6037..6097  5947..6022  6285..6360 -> 8.2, 25.2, 25.3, 42.1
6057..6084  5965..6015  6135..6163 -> 0.5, 25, 25.5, 26.9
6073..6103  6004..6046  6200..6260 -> 1.5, 25.4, 25.5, 30.2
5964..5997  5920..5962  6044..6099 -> 2.4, 26.7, 24.4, 25.4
